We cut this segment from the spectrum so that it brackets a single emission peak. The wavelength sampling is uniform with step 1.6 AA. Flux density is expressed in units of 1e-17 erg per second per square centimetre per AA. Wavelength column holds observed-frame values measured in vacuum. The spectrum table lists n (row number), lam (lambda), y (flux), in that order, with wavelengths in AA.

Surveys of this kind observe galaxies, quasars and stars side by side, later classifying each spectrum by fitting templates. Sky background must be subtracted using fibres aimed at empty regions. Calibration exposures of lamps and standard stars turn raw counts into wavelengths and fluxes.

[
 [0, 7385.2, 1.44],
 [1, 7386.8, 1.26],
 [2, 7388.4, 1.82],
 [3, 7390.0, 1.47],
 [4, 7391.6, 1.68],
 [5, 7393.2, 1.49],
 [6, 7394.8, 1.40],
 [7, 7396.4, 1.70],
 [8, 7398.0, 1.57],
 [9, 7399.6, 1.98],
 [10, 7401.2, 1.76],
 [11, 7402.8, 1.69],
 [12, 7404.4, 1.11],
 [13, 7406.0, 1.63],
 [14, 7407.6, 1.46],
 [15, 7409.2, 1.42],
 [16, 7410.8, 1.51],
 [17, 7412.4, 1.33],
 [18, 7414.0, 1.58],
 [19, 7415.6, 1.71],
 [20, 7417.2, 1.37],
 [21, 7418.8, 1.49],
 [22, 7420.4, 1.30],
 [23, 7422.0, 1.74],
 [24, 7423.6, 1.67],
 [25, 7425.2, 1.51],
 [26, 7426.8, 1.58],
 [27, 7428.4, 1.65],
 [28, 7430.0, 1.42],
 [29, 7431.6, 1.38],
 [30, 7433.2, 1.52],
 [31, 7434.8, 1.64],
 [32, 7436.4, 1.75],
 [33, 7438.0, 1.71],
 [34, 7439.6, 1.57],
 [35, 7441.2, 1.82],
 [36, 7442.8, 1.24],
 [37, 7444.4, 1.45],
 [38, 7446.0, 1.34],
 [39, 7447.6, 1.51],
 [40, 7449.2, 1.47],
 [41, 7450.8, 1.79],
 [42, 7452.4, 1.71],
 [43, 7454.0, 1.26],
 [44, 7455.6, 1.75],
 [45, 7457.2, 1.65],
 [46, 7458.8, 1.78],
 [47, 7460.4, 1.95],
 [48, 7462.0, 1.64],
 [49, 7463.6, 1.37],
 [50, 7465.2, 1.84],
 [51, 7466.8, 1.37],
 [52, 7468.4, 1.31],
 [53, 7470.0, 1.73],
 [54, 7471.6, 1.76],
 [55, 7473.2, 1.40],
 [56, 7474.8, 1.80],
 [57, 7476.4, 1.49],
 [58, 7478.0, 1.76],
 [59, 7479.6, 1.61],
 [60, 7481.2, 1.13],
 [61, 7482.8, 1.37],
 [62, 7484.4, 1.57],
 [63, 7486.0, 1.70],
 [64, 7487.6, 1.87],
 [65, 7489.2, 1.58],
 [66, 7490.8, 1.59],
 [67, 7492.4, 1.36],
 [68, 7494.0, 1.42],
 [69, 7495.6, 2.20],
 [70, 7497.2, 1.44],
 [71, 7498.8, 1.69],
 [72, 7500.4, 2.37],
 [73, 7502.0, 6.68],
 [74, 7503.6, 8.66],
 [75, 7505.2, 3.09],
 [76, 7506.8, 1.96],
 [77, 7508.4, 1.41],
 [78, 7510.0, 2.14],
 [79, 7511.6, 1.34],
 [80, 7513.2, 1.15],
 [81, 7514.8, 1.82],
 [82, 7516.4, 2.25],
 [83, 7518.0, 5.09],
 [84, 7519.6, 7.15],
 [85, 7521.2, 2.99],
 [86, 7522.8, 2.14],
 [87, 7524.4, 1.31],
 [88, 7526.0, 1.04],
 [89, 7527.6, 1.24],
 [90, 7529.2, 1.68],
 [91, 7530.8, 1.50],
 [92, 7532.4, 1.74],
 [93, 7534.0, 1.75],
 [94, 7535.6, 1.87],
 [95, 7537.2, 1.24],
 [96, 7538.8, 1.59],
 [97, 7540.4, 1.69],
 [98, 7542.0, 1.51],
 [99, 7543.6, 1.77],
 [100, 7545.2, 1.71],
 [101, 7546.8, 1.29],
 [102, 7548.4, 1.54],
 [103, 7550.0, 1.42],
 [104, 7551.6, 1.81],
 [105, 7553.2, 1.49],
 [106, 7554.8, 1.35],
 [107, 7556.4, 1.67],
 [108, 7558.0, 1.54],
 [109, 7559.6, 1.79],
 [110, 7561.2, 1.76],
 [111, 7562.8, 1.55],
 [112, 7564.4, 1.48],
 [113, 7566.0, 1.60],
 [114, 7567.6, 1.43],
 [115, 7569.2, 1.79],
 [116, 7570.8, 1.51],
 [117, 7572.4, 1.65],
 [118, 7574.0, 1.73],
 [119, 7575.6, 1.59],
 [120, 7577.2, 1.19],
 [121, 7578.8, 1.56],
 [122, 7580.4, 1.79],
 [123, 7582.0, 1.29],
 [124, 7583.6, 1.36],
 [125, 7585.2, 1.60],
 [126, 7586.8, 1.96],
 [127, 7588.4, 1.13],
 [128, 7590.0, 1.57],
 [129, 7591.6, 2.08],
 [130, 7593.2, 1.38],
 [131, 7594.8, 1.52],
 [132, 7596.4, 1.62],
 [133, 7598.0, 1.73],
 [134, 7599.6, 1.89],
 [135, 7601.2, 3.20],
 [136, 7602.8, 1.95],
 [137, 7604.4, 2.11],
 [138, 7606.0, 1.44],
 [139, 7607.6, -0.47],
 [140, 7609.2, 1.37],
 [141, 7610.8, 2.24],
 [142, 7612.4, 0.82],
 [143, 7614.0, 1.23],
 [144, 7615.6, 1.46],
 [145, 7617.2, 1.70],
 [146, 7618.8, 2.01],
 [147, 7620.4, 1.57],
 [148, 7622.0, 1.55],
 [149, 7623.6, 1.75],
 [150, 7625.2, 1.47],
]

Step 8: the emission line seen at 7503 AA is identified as [S II] 6716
